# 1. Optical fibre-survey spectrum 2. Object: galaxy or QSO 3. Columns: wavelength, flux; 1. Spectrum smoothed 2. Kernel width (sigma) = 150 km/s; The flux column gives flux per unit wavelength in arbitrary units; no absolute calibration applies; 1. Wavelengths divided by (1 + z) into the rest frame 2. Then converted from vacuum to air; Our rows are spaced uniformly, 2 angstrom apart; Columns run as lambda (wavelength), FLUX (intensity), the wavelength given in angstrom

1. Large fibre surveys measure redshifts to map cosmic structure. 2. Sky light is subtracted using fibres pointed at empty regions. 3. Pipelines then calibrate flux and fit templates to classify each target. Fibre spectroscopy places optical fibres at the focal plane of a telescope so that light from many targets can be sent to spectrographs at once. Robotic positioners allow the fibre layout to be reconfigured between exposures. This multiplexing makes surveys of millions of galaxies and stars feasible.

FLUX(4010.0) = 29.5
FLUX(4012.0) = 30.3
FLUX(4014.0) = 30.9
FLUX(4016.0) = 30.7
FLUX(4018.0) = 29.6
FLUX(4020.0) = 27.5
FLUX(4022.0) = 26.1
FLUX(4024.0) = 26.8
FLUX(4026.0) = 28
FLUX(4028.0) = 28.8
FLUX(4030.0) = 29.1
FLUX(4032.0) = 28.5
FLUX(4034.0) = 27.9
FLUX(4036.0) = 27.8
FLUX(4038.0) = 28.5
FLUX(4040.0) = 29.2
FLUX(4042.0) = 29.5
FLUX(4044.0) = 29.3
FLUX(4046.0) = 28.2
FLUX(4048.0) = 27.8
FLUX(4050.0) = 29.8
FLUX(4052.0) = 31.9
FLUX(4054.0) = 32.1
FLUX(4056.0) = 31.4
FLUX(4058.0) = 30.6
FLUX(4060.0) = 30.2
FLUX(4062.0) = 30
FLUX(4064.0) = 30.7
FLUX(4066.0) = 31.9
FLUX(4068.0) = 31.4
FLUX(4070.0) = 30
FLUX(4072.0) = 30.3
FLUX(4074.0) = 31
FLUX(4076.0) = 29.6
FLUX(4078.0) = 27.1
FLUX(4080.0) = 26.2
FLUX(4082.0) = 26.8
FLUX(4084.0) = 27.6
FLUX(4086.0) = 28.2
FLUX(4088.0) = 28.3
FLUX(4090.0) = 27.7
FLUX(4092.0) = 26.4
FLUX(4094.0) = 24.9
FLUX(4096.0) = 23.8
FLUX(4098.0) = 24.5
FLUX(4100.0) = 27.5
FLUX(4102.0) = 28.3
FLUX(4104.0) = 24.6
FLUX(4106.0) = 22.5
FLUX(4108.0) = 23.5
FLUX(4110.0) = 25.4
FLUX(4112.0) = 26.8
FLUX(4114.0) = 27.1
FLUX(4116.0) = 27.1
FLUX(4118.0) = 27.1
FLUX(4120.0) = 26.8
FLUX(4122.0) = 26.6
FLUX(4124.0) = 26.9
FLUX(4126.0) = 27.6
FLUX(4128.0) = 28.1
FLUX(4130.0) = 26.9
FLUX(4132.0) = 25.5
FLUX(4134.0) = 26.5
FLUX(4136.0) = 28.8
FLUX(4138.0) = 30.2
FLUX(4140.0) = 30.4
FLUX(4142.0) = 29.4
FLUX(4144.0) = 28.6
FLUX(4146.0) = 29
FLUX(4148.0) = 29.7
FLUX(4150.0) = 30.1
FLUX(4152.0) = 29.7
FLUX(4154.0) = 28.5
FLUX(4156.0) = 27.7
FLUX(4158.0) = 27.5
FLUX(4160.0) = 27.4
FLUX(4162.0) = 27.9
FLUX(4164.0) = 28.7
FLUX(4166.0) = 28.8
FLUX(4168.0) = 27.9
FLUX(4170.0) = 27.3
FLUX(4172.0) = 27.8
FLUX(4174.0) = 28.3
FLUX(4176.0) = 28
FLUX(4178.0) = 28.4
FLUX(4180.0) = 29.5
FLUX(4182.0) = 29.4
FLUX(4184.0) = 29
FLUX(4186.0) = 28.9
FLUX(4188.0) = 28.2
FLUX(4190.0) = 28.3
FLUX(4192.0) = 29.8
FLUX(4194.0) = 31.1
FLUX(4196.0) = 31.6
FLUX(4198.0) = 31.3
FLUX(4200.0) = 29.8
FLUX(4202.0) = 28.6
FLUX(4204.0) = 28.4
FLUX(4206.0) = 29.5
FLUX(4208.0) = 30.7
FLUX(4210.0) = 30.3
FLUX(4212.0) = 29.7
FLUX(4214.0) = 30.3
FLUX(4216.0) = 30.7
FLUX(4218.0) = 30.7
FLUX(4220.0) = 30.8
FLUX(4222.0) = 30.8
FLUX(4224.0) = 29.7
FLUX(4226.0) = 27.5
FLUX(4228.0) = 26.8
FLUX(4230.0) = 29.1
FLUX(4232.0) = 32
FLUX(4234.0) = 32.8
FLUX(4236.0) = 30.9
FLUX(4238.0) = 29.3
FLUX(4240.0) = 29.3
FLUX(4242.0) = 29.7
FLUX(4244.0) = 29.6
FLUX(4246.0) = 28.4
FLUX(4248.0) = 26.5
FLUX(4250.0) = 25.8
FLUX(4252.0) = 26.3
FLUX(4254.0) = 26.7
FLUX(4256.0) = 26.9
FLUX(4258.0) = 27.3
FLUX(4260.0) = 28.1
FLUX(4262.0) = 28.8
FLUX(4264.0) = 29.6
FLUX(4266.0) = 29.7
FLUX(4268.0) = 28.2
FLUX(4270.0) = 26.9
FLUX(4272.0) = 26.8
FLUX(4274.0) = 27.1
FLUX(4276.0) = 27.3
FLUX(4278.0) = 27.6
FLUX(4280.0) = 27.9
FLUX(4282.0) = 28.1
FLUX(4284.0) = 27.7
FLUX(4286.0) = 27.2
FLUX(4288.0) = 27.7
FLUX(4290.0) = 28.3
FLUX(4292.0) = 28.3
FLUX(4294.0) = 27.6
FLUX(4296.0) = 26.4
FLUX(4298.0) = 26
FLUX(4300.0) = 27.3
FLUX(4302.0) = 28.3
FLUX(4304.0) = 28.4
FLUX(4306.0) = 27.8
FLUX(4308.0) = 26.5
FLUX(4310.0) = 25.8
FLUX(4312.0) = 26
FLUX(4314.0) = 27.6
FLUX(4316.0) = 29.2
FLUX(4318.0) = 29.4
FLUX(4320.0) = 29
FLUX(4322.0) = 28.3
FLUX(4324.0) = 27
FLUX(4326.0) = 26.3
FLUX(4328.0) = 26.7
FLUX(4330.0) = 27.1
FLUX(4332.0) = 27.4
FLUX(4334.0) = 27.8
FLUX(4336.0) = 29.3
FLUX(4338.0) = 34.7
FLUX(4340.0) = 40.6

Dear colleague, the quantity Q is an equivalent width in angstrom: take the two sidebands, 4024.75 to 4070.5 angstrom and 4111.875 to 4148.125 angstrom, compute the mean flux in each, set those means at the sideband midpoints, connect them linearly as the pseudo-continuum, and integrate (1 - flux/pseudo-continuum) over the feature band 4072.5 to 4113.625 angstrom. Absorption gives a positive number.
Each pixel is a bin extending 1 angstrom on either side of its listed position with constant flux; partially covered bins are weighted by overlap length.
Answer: 3.0 angstrom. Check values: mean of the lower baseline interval 29.7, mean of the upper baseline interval 27.8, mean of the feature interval 26.6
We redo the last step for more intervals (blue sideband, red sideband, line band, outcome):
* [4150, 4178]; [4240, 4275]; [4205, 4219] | -1.1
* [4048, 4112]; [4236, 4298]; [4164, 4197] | -1.0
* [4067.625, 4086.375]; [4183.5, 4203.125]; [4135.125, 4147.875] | -0.1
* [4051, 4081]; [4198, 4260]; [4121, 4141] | 1.4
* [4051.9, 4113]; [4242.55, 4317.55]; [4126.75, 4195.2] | -1.7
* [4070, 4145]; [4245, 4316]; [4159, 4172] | -0.3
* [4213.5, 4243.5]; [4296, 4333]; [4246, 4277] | 1.6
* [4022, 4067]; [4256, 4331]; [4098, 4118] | 2.1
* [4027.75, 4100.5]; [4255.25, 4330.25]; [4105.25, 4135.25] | 2.3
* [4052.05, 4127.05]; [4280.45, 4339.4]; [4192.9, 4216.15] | -1.9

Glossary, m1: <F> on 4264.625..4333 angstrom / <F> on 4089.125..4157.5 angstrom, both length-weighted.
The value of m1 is 1.01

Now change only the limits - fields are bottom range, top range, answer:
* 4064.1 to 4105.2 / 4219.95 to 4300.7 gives 1.01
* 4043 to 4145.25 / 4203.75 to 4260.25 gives 1.04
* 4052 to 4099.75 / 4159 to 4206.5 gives 1.00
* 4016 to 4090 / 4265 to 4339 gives 0.96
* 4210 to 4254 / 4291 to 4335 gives 0.94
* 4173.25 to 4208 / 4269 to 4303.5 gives 0.94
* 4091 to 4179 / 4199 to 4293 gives 1.05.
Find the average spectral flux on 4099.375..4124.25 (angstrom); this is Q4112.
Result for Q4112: 26.1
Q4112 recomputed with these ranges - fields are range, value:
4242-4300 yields 27.6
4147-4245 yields 29.3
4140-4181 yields 28.6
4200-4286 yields 28.8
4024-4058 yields 29.2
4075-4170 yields 27.4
